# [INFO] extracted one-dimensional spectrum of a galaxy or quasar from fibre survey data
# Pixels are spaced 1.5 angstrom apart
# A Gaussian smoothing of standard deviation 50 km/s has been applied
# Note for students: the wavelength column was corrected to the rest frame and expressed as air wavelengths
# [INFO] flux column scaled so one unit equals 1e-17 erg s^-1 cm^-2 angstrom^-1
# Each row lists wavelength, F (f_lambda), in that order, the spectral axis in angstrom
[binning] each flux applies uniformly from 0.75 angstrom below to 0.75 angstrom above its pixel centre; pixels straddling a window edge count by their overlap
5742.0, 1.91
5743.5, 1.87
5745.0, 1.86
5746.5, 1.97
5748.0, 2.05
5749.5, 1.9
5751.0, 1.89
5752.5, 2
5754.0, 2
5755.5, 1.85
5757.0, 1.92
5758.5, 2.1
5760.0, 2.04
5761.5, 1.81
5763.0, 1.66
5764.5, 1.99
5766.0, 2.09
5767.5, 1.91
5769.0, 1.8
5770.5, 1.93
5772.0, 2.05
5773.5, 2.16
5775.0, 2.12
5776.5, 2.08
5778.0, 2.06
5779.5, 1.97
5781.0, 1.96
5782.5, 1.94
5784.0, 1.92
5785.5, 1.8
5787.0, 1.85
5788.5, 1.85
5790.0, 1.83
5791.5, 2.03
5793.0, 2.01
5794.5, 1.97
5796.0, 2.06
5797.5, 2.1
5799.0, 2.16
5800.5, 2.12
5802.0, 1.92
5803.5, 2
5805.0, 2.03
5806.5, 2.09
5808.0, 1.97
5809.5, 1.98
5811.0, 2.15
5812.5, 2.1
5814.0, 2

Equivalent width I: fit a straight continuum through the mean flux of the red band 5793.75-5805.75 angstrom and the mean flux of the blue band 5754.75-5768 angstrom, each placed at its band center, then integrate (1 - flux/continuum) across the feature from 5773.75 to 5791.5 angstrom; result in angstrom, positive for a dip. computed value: 0.4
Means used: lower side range 1.93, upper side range 2.04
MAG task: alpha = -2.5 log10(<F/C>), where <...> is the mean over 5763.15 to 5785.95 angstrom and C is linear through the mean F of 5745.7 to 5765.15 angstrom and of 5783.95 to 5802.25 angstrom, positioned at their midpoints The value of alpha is -0.01 mag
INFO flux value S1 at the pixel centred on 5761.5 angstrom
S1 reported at 1.81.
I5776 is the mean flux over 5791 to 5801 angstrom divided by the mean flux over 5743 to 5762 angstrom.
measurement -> 1.1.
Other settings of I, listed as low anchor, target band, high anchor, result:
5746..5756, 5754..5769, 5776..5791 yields 0.13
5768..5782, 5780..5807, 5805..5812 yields 0.70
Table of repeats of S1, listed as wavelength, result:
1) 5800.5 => 2.12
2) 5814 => 2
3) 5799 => 2.16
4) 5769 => 1.8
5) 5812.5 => 2.1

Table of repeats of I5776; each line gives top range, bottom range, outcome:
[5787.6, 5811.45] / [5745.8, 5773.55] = 1.03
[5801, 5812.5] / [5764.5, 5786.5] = 1.02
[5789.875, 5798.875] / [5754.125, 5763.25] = 1.06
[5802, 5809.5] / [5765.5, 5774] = 1.01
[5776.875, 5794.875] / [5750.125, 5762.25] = 0.99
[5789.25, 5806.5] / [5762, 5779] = 1.02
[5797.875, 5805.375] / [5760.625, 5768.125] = 1.08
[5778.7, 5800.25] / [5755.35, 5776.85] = 1.00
